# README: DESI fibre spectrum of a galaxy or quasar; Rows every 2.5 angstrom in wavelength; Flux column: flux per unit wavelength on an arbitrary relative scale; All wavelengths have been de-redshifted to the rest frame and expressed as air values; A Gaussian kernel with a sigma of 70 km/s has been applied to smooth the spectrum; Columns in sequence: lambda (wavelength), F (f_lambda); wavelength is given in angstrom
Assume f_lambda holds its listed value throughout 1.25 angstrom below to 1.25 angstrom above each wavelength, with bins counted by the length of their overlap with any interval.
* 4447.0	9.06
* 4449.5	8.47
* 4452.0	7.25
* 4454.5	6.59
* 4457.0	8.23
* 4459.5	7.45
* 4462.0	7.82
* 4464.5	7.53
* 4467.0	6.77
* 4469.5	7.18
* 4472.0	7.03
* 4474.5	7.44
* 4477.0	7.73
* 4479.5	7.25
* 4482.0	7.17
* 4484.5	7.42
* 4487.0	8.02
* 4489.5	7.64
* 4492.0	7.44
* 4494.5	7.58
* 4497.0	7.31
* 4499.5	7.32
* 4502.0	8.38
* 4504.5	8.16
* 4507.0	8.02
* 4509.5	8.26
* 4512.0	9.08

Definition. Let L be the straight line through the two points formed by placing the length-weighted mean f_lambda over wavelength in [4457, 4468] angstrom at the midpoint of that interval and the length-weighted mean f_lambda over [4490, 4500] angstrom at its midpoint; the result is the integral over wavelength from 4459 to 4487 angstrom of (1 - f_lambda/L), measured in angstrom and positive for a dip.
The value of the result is 0.4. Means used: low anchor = 7.5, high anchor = 7.44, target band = 7.37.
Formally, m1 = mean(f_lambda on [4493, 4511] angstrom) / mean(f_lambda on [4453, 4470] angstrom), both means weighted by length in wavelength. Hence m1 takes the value 1.07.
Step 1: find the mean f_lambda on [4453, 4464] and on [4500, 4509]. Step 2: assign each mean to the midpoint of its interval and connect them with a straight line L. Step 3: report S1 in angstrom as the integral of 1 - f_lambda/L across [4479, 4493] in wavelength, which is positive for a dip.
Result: 0.7 angstrom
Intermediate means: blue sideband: 7.52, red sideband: 8.12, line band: 7.5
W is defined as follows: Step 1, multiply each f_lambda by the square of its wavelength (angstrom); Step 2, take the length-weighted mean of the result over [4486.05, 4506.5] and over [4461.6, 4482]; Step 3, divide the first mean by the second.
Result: 1.1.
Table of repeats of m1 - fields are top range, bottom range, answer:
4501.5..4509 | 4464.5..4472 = 1.16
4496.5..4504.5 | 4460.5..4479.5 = 1.06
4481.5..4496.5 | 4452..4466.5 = 1.01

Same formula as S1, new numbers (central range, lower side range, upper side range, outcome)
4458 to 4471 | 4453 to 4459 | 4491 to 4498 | 0.1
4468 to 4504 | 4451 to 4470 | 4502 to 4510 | 1.4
